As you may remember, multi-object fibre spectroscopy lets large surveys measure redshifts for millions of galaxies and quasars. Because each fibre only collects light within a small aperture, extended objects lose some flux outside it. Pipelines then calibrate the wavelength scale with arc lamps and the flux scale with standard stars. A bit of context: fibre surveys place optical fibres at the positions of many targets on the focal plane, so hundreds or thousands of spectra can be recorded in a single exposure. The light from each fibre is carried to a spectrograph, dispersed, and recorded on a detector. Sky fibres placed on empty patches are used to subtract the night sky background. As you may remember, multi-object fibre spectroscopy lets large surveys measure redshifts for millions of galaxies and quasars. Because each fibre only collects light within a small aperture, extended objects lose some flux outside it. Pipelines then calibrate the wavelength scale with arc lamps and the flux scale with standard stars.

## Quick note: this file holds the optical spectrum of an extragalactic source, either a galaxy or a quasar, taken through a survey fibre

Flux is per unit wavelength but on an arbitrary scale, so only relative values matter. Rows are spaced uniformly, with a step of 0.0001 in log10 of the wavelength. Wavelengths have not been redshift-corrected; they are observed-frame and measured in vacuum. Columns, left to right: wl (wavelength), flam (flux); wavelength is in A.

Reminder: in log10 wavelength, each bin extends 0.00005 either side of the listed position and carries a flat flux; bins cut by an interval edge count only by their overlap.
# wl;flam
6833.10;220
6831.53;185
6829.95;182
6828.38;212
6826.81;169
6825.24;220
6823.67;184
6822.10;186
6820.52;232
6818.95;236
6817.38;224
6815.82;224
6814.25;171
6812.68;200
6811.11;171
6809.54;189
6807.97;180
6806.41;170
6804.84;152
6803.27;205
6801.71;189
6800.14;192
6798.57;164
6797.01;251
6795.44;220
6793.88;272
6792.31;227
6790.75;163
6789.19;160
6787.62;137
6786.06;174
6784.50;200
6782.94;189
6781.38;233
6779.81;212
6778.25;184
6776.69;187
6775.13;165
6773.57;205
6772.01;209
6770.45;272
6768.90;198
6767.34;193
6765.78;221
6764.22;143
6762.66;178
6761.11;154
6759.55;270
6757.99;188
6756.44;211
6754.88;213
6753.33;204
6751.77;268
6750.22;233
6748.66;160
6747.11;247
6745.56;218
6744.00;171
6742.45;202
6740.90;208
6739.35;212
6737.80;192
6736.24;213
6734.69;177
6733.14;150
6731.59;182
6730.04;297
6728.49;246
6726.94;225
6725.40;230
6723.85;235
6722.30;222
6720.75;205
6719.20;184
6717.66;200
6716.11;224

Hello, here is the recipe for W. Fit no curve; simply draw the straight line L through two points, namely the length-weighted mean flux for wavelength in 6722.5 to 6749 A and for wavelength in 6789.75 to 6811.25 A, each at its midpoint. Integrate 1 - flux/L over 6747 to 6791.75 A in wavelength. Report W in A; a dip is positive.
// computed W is 1.1 A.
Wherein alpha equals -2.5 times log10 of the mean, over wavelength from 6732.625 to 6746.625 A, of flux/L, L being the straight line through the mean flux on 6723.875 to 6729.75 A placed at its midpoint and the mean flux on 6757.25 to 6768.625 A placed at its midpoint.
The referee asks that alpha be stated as 0.139 mag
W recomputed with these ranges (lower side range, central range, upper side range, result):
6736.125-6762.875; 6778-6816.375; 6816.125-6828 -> 2.8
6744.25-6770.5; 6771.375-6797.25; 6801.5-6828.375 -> 0.4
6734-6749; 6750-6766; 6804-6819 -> -0.6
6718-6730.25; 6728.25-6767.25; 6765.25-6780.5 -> 1.9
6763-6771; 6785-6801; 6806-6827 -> 0.3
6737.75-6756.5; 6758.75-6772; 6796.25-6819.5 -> 0.1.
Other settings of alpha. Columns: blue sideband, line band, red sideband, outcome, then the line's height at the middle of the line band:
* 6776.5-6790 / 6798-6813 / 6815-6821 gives 0.180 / 213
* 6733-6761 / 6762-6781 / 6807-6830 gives 0.036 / 205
